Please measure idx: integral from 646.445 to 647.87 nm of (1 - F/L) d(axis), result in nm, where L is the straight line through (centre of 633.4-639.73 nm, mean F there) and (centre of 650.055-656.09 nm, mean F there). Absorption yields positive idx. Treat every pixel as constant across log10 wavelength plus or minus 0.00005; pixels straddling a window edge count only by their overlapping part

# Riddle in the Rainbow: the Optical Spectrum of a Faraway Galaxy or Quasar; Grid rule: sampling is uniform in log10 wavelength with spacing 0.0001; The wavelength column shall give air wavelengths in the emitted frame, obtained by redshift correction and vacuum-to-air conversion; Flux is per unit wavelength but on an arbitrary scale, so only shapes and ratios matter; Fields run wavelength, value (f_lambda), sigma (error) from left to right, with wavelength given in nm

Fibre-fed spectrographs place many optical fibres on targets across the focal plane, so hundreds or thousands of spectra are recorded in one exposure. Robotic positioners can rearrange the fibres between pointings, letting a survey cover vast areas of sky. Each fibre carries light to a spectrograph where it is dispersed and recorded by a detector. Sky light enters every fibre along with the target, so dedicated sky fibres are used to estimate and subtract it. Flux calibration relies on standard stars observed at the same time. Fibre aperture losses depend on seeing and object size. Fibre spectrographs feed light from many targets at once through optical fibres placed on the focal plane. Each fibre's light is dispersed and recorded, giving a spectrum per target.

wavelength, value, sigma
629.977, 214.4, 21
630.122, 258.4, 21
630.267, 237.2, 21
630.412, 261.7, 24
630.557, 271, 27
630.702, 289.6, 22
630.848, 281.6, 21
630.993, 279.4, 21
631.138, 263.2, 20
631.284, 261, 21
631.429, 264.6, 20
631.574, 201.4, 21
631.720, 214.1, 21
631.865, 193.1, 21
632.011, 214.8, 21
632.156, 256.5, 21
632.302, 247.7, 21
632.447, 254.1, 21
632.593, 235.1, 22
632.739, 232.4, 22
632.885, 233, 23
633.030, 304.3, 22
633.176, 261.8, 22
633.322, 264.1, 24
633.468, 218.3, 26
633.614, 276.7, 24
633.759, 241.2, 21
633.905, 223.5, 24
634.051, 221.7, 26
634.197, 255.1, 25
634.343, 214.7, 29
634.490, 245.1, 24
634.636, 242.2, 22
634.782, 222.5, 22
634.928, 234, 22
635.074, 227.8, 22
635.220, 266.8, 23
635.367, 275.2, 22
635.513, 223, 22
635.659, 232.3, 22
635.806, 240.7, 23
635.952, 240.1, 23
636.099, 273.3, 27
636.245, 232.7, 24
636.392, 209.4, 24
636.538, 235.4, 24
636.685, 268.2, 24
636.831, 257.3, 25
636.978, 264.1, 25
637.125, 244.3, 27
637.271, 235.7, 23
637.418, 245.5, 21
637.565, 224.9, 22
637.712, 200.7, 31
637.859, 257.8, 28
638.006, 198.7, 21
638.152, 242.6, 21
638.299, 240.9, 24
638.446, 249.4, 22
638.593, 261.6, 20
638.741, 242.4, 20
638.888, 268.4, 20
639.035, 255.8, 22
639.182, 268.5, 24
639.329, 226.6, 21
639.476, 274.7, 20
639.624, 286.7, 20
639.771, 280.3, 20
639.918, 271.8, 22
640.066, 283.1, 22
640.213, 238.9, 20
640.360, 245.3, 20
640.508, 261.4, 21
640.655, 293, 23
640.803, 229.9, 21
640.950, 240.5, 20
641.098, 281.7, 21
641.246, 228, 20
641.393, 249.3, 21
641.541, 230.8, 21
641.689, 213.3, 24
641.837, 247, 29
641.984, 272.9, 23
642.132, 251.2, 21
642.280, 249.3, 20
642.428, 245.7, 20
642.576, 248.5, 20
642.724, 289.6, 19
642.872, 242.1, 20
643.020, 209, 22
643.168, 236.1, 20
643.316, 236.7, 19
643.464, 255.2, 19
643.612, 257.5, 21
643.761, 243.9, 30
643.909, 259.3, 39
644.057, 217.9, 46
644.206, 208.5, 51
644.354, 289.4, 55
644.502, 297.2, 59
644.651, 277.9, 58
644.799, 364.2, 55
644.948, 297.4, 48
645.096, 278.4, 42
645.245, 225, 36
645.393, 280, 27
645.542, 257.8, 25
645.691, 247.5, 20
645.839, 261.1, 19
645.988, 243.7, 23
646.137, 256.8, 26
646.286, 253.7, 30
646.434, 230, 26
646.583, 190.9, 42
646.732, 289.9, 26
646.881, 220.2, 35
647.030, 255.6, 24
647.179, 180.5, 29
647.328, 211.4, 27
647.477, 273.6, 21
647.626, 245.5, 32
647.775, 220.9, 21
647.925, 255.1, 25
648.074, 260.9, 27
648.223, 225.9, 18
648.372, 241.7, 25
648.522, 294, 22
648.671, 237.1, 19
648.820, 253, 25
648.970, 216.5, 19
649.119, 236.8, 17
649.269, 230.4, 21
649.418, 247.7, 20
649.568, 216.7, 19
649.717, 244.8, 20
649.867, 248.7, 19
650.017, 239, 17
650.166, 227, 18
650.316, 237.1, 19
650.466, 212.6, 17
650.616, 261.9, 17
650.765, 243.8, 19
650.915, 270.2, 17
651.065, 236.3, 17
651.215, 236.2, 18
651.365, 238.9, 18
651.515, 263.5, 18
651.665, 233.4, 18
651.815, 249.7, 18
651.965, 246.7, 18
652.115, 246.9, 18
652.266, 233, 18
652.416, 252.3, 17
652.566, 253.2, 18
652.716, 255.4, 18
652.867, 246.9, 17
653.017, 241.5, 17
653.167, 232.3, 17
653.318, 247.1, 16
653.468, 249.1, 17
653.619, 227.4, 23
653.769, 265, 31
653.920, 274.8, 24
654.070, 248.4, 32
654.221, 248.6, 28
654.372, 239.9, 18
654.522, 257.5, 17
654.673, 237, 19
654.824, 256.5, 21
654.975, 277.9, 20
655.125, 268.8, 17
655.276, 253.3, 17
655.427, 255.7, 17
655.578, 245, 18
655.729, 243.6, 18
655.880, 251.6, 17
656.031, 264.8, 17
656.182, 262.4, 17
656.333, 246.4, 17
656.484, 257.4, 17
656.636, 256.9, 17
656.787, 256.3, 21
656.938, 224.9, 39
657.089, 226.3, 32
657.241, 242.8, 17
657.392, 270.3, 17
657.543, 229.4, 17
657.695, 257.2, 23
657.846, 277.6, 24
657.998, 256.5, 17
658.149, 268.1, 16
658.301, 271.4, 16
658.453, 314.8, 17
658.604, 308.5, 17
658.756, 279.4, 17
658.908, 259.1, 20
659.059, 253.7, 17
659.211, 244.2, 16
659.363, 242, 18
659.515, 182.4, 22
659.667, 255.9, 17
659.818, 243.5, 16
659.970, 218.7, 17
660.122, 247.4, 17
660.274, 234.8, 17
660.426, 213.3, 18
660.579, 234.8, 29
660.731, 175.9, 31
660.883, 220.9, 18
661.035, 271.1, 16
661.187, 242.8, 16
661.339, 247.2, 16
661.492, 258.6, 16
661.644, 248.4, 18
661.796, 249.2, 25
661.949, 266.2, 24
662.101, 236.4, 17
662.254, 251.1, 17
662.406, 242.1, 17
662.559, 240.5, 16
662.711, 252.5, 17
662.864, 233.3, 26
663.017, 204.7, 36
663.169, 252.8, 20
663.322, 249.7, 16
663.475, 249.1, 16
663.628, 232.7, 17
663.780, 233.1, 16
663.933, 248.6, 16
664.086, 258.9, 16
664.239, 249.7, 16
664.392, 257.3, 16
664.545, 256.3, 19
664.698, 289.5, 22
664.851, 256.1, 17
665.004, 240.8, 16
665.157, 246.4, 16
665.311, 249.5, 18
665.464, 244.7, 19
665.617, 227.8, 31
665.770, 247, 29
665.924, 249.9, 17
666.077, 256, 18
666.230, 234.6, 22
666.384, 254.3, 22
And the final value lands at 0.08 nm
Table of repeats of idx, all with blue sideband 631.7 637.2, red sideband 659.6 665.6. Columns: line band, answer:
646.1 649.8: 0.053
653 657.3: -0.128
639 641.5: -0.174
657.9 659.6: -0.130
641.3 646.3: -0.266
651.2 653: -0.025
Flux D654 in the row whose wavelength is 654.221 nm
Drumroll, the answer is 248.6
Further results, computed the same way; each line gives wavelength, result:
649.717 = 244.8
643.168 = 236.1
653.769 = 265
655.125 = 268.8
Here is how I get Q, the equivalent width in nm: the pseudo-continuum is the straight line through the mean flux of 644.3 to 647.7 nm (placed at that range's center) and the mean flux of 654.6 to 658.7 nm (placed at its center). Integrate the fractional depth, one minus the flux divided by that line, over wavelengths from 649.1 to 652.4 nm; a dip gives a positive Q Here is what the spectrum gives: 0.21 nm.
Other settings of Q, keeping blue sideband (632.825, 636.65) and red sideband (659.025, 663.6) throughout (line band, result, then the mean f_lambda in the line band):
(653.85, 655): -0.068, 254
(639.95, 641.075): -0.072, 258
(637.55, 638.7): 0.035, 235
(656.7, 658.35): -0.092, 253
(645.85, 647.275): 0.028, 236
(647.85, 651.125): -0.027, 243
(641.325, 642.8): -0.048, 250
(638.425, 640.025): -0.138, 263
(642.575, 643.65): -0.021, 246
